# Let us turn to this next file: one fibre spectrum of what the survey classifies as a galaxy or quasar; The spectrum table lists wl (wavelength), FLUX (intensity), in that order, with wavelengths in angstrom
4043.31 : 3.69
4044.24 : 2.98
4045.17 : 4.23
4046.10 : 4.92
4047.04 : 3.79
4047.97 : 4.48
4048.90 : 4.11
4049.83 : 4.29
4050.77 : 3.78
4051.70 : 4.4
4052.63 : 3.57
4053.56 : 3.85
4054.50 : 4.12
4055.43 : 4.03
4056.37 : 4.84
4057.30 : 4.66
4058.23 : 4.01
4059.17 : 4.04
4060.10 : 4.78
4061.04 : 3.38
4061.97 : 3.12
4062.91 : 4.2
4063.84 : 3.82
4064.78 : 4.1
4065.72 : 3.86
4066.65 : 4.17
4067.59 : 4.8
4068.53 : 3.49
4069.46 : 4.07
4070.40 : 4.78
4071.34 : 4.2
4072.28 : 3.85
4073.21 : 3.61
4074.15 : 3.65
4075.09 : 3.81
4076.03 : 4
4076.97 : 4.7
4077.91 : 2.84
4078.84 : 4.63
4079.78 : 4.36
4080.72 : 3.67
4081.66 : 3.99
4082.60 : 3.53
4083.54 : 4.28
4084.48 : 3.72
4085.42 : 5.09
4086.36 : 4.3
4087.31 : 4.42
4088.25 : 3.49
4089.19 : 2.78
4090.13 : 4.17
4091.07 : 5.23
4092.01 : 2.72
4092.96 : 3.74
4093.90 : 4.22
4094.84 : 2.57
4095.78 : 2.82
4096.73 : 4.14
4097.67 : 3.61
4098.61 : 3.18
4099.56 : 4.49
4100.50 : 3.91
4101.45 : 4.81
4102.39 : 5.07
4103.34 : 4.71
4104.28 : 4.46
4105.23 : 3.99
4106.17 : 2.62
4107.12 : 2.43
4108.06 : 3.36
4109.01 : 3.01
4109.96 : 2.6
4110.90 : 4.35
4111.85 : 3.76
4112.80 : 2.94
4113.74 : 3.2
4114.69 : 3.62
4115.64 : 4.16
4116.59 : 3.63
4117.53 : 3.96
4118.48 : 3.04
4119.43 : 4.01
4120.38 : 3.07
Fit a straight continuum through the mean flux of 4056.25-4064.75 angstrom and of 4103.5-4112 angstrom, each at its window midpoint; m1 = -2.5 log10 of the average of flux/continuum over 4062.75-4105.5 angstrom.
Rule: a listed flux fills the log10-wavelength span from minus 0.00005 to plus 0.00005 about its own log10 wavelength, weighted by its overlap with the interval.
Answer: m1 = -0.07 mag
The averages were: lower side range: 4.07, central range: 4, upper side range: 3.43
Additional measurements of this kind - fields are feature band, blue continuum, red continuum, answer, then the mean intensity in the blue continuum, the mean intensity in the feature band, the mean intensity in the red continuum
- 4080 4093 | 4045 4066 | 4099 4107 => 0.05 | 4.1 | 3.95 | 4.16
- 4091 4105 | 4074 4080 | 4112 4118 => -0.05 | 4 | 3.94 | 3.6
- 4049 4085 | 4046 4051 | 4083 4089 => 0.04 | 4.19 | 4.03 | 4.14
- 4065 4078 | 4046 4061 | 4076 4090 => 0.01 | 4.19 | 4.02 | 3.99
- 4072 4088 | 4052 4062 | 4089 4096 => -0.07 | 4.08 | 4.02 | 3.59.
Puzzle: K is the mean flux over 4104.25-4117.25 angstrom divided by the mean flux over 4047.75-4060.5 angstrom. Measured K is 0.81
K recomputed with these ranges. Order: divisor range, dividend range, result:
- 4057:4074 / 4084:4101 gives 0.94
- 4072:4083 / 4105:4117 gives 0.86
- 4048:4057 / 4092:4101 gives 0.87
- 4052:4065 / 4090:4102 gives 0.94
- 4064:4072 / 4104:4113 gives 0.80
